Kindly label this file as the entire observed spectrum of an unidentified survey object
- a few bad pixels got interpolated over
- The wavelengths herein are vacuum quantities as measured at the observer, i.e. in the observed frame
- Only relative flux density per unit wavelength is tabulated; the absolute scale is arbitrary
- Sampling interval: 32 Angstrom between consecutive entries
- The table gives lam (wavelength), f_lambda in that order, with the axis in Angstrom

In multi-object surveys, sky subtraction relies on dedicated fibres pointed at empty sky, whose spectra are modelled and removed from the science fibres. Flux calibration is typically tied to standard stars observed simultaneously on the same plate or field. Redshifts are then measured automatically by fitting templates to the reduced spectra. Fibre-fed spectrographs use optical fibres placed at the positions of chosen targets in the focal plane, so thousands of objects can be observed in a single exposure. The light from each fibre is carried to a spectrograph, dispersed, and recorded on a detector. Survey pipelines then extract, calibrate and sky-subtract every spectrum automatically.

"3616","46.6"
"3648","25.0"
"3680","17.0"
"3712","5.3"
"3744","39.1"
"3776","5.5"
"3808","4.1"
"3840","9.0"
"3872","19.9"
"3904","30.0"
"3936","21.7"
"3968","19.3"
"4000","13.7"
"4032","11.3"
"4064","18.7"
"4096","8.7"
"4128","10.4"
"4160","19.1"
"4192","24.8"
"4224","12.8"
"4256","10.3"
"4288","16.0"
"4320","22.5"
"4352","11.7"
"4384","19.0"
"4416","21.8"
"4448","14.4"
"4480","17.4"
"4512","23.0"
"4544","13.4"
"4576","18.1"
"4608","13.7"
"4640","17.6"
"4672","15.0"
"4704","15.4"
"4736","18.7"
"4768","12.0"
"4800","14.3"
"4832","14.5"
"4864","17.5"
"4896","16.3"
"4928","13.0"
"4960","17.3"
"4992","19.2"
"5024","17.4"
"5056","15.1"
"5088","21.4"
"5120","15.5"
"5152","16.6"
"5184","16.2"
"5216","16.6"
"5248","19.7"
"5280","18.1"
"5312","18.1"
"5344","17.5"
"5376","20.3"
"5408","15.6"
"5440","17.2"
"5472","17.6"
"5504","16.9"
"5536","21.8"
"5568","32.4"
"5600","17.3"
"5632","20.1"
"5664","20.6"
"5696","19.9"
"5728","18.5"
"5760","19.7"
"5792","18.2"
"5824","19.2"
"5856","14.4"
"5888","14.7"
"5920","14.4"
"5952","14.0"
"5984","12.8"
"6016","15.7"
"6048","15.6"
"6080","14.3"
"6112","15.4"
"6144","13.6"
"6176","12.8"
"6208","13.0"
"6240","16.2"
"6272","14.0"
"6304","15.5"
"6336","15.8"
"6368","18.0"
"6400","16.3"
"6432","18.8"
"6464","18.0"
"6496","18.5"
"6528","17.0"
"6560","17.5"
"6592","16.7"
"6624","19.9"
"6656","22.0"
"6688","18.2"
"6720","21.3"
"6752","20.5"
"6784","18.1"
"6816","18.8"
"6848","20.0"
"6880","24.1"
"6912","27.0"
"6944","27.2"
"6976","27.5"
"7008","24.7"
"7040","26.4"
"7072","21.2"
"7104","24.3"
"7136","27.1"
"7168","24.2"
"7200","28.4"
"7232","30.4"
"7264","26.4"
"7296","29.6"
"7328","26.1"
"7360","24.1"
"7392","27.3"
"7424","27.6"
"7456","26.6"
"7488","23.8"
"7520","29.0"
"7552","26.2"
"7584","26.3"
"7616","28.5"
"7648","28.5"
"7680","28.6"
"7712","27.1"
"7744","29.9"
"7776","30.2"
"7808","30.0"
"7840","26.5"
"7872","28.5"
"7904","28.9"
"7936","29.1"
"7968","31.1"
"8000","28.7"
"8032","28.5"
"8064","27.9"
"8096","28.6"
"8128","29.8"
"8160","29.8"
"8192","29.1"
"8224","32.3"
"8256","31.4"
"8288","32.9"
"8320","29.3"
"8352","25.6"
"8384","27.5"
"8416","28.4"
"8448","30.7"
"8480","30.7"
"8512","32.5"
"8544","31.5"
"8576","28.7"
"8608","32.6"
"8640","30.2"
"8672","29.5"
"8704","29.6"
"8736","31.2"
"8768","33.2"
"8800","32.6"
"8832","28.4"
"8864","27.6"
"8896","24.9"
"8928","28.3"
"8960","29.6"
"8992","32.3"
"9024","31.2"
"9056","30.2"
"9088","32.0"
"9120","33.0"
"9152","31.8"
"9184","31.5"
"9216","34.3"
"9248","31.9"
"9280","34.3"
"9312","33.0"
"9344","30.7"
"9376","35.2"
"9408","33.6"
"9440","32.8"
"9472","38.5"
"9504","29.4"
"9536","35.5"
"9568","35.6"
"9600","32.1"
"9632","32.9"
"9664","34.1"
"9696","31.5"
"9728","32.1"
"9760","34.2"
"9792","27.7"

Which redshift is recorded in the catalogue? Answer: 0.721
